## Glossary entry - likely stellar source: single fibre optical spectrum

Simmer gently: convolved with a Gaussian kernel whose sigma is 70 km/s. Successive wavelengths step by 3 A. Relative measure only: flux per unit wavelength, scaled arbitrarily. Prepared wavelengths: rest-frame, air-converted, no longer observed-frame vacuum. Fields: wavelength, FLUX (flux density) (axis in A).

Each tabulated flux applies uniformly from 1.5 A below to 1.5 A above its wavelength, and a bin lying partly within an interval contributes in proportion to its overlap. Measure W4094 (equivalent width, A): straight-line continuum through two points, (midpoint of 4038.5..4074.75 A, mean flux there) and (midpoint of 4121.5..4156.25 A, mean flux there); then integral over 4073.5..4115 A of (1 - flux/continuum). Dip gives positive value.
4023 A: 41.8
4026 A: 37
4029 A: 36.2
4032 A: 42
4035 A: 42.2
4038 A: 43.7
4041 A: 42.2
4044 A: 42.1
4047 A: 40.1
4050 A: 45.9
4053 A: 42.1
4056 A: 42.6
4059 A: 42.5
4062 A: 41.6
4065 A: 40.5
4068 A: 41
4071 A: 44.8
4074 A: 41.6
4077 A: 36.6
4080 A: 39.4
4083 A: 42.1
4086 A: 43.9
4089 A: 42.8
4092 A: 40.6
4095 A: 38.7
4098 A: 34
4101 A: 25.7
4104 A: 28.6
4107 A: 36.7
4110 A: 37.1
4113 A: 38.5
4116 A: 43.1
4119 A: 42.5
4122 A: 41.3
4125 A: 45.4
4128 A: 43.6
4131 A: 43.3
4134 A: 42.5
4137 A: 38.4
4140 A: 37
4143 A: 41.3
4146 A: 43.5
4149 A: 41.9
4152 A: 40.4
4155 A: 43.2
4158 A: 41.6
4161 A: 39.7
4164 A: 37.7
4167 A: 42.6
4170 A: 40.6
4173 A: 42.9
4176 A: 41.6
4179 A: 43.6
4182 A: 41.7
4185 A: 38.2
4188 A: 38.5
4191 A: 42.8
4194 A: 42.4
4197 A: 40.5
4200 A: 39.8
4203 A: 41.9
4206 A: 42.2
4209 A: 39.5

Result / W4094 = 4.5 A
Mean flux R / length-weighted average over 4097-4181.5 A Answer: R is 40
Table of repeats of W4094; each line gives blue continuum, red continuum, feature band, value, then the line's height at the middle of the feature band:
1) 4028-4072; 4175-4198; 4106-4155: 0.4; 41.5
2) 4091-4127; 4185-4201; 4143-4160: -1.2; 39.2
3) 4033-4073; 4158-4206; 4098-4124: 3.2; 41.8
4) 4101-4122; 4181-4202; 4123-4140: -1.8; 38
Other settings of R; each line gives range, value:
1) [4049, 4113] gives 39.4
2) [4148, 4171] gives 41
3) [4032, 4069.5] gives 42.2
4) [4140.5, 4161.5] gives 41.5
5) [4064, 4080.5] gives 40.7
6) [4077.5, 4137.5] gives 39.4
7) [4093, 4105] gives 32.3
